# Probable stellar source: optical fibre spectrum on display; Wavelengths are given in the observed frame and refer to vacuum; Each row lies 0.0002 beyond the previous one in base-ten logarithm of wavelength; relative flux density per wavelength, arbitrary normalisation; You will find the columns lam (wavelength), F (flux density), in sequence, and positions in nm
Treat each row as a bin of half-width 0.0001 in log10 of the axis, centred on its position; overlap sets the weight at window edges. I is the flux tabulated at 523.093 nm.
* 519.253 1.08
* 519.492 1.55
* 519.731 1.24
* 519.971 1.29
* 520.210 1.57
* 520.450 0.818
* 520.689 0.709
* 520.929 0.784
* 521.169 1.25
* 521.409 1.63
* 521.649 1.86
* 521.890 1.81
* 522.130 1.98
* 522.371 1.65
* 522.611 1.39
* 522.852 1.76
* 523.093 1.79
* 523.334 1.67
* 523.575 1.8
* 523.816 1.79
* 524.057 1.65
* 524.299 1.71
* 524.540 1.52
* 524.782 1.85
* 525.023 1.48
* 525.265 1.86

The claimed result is 1.79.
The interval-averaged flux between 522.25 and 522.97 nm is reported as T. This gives 1.6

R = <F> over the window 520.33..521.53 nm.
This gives 1.04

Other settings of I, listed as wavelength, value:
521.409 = 1.63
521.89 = 1.81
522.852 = 1.76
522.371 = 1.65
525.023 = 1.48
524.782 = 1.85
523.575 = 1.8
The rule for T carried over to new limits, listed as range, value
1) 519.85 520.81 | 1.1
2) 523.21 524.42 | 1.72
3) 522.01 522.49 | 1.81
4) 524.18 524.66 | 1.62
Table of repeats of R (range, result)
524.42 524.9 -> 1.68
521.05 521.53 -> 1.44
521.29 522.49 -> 1.79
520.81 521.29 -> 1.02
